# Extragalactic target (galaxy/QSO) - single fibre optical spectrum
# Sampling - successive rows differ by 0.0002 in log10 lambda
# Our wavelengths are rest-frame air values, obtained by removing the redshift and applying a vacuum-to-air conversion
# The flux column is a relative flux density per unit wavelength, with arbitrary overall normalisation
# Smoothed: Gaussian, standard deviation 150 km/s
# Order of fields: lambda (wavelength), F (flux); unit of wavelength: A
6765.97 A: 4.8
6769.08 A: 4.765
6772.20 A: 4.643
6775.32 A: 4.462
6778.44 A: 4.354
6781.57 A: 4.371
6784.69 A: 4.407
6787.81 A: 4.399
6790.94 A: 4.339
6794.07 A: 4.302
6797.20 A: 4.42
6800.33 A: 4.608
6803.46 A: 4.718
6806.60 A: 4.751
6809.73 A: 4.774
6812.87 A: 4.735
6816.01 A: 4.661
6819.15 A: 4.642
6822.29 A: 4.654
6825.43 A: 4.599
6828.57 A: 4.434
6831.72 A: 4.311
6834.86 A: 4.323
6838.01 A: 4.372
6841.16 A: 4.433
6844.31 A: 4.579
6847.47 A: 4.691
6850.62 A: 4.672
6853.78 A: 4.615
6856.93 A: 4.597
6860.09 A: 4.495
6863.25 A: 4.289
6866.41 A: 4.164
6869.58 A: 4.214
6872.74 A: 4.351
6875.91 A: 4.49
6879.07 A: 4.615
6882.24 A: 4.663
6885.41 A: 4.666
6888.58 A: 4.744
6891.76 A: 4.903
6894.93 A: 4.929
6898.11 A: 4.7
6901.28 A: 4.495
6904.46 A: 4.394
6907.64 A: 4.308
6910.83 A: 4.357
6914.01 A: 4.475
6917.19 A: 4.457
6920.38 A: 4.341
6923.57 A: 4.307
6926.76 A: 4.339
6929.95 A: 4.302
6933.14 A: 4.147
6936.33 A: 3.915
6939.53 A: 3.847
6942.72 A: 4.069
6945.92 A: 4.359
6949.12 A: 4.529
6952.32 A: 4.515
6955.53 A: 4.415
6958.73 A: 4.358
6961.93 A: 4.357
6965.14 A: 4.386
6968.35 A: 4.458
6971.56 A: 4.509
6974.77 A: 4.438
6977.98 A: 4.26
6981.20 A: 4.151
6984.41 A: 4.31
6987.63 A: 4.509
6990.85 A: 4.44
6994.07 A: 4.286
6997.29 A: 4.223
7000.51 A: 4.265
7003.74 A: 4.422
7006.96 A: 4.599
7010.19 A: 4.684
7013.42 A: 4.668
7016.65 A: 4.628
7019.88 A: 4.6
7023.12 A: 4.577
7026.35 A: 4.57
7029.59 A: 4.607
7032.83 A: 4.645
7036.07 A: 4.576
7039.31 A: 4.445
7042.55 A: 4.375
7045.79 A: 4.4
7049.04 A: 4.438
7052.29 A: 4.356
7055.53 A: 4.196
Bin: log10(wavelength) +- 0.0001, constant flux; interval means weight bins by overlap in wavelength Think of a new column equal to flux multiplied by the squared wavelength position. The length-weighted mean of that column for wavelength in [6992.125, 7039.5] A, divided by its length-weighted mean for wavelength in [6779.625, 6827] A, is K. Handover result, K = 1.1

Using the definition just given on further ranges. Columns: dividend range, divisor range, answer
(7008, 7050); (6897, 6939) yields 1.09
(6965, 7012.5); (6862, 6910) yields 1.00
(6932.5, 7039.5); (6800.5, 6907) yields 1.00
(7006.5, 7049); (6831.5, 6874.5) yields 1.08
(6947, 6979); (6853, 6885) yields 1.02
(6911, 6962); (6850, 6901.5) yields 0.96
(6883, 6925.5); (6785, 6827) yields 1.02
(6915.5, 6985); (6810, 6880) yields 0.99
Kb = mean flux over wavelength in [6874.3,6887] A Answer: 4.61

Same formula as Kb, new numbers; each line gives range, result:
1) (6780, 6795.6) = 4.36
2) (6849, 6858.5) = 4.63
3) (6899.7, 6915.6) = 4.4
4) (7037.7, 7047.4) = 4.41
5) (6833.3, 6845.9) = 4.42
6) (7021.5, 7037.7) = 4.59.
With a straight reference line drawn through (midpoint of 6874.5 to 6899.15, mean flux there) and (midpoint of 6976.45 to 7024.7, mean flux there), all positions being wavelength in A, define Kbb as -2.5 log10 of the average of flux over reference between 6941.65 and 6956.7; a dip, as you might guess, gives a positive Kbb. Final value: 0.04 mag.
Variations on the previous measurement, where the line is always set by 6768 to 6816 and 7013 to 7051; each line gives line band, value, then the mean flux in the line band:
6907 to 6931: 0.04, 4.36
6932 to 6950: 0.10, 4.13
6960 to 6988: 0.04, 4.37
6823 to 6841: 0.03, 4.42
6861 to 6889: 0.02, 4.46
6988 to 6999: 0.05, 4.34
